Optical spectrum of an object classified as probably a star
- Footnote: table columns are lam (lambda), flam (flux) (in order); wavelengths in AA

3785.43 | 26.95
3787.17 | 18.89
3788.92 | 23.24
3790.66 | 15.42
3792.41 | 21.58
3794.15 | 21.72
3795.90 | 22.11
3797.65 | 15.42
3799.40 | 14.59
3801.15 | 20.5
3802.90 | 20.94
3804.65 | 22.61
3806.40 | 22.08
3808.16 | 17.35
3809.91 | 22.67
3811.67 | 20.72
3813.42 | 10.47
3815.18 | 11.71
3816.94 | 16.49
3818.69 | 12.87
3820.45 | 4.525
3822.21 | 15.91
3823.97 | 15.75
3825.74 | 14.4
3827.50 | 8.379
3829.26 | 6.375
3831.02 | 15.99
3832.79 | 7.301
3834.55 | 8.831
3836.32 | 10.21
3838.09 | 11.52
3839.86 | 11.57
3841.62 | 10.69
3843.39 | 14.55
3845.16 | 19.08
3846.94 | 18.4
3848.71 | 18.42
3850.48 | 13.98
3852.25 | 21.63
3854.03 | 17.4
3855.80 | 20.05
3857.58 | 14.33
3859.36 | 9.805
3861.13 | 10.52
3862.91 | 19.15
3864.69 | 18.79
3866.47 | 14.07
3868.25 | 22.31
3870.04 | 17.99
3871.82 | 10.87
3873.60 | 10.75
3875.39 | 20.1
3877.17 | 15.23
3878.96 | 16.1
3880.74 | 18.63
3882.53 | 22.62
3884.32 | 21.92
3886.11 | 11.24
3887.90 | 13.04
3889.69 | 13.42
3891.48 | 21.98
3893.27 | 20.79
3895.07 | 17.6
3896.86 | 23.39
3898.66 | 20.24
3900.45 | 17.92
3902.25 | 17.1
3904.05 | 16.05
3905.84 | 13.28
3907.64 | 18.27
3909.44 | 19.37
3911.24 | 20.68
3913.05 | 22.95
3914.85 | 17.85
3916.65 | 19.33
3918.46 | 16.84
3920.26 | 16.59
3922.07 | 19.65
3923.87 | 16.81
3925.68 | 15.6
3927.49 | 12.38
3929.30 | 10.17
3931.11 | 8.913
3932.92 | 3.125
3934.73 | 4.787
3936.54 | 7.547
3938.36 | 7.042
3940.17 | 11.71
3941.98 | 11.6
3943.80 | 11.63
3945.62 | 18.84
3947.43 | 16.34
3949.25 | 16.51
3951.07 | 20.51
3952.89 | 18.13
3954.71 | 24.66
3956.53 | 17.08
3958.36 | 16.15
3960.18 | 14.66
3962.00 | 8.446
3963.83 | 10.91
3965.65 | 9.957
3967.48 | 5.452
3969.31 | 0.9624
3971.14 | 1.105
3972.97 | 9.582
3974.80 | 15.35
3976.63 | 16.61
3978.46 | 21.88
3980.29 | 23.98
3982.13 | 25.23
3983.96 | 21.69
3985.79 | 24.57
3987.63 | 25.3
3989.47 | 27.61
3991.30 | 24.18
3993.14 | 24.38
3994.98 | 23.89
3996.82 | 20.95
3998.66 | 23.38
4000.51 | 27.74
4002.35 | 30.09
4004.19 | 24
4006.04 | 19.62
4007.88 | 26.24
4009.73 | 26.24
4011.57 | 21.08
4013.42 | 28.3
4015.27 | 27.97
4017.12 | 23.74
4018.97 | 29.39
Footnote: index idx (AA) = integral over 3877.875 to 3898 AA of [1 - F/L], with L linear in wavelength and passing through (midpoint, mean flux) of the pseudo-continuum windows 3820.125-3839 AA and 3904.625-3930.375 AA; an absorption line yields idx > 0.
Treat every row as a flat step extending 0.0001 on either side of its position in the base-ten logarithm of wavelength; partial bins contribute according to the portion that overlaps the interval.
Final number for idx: -4.3 AA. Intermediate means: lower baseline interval 11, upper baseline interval 17.1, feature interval 18.2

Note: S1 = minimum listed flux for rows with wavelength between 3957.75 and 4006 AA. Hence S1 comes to 0.9624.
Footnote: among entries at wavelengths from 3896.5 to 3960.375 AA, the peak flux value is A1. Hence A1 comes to 24.66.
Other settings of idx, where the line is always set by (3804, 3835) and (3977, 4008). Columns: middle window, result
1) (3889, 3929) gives 2.7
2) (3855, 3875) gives 1.6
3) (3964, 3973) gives 6.8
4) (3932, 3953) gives 9.2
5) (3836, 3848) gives 1.2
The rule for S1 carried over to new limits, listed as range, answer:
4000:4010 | 19.62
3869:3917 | 10.75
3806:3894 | 4.525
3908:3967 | 3.125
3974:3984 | 15.35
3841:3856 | 10.69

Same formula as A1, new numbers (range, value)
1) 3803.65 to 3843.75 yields 22.67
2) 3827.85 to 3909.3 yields 23.39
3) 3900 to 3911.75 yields 20.68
